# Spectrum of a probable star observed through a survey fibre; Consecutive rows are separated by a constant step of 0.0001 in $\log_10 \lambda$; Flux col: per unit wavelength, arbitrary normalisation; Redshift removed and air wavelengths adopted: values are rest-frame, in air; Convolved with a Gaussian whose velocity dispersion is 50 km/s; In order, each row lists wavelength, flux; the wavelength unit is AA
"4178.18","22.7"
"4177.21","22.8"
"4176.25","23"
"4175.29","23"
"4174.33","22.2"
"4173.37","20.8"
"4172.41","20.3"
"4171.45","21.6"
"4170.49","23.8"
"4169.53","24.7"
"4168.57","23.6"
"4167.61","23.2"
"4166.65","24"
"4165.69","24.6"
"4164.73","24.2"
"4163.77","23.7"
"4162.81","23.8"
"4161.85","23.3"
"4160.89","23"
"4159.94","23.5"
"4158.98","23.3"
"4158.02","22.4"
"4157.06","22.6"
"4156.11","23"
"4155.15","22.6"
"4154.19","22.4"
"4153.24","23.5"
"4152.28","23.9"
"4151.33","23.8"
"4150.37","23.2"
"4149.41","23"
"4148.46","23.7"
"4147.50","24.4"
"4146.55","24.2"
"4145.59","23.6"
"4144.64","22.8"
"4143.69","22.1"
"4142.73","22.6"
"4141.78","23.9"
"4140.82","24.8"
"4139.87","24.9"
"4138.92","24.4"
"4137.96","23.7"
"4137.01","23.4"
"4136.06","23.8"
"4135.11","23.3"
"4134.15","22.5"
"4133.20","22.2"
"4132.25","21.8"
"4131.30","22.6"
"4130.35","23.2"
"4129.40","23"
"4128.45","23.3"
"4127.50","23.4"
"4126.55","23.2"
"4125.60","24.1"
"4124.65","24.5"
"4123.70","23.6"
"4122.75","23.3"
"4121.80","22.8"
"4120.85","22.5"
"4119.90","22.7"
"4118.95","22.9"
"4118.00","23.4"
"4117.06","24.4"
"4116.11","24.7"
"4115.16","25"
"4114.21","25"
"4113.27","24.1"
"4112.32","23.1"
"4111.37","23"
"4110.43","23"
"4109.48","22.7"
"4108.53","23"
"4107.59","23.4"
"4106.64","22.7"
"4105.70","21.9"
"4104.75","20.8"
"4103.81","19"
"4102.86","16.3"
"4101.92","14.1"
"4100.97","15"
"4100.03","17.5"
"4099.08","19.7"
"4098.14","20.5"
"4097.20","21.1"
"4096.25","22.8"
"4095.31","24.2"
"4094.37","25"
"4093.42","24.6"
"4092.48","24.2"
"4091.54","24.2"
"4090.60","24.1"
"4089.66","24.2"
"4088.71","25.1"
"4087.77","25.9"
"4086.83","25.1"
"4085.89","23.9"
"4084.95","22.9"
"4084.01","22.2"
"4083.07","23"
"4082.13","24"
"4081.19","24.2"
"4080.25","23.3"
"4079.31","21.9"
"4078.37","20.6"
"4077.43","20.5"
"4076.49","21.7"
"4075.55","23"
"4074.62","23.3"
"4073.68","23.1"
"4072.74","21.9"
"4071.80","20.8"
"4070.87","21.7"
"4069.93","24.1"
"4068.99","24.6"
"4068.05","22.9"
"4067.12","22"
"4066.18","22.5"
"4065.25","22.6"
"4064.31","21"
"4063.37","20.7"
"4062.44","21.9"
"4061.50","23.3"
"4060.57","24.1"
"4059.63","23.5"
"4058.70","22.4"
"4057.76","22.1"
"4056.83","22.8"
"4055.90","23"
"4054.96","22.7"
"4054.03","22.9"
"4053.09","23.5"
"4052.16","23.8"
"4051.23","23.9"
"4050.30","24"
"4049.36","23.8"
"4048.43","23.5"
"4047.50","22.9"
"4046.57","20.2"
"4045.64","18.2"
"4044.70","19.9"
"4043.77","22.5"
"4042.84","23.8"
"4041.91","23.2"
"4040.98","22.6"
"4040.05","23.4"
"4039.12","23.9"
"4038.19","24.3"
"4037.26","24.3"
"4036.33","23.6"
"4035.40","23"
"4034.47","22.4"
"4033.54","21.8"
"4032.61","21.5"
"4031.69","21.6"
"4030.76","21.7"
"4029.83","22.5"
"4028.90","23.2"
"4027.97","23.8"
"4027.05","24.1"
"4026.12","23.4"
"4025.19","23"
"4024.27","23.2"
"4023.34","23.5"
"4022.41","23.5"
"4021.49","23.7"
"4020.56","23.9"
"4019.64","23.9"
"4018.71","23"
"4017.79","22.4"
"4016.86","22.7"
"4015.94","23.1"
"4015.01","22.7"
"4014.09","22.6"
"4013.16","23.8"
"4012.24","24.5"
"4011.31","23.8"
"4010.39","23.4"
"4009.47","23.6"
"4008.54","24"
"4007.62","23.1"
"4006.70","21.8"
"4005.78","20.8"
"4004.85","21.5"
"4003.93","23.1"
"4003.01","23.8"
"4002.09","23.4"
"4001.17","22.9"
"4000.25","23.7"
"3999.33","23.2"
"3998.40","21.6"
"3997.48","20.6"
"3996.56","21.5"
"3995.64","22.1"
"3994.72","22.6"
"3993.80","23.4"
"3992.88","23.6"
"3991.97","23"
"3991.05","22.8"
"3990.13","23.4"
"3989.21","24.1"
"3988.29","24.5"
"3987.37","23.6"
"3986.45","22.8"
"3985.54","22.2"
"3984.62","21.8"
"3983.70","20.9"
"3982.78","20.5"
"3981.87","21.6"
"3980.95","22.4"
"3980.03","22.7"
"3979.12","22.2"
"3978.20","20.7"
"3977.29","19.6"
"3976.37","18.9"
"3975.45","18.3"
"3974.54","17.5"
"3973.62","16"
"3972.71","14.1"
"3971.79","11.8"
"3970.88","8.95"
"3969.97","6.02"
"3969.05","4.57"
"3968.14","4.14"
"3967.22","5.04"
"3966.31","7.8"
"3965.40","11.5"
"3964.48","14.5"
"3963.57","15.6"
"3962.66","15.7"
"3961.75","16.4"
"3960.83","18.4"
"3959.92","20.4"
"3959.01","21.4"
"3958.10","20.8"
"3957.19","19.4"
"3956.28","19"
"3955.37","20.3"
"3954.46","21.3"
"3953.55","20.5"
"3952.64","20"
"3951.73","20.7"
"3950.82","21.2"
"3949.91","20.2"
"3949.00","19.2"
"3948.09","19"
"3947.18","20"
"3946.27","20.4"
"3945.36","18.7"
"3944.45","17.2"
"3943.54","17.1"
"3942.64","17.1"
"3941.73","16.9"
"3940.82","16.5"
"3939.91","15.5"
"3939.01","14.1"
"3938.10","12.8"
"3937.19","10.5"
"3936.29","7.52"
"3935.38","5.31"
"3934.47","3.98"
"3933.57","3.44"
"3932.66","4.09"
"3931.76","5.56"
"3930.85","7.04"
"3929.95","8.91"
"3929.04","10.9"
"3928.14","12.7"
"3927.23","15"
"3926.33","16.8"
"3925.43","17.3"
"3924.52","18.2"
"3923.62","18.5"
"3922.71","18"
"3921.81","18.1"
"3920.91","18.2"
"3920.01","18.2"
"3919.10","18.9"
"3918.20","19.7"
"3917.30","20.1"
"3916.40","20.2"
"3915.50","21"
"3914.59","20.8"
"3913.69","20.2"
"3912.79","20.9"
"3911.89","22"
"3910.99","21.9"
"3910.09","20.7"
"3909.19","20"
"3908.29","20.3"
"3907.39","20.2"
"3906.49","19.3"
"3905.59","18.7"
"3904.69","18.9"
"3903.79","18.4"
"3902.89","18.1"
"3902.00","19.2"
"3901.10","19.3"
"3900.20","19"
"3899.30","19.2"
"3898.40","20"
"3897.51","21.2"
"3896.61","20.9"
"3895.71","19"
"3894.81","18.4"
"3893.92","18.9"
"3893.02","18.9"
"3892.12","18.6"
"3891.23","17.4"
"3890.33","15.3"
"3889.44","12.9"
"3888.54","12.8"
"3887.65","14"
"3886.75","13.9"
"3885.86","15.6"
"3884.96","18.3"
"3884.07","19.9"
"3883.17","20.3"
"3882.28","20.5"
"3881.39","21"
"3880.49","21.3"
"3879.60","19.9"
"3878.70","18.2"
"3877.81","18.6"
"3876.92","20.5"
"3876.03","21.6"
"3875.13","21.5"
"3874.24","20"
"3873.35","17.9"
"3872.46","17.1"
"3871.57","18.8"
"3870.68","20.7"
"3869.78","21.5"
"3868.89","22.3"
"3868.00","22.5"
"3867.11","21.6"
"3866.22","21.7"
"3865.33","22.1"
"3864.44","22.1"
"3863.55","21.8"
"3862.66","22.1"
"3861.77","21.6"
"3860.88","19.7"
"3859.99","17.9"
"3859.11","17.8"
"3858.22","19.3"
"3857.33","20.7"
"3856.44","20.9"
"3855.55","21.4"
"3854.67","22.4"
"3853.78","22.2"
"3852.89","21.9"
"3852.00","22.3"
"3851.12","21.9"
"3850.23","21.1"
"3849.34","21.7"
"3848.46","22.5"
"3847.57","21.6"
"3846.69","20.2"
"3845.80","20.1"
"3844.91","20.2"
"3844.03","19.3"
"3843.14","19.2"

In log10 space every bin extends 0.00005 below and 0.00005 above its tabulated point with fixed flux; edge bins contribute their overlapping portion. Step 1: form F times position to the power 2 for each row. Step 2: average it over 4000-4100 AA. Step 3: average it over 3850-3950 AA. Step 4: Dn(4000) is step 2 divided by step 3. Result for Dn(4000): 1.37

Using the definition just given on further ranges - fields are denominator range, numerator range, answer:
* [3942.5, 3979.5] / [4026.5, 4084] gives 1.43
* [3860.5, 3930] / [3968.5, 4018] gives 1.16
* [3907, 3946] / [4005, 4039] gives 1.55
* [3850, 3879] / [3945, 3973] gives 0.81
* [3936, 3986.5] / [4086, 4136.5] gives 1.44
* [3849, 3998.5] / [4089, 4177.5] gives 1.39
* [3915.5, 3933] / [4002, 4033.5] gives 1.58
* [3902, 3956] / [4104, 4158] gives 1.54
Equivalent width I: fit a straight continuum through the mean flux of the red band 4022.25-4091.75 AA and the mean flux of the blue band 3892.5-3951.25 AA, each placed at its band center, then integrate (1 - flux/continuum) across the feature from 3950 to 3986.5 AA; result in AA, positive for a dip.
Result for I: 3.4 AA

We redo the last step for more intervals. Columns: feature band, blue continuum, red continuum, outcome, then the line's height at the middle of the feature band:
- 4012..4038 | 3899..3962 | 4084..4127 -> -3.86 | 20.1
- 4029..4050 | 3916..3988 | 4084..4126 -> -2.81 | 19.8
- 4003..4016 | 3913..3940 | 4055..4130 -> -3.29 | 18.4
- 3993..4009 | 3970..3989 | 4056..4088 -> -1.95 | 20.1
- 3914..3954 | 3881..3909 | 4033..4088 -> 7.80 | 19.4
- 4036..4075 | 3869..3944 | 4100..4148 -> -3.34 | 21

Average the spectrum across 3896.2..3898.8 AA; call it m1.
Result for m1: 20.7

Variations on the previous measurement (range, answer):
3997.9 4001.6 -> 22.8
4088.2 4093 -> 24.4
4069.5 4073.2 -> 22.1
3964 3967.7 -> 9.71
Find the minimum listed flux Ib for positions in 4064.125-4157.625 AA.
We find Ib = 14.1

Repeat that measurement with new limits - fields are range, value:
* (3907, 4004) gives 3.44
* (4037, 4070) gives 18.2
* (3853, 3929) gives 12.7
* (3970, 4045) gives 8.95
